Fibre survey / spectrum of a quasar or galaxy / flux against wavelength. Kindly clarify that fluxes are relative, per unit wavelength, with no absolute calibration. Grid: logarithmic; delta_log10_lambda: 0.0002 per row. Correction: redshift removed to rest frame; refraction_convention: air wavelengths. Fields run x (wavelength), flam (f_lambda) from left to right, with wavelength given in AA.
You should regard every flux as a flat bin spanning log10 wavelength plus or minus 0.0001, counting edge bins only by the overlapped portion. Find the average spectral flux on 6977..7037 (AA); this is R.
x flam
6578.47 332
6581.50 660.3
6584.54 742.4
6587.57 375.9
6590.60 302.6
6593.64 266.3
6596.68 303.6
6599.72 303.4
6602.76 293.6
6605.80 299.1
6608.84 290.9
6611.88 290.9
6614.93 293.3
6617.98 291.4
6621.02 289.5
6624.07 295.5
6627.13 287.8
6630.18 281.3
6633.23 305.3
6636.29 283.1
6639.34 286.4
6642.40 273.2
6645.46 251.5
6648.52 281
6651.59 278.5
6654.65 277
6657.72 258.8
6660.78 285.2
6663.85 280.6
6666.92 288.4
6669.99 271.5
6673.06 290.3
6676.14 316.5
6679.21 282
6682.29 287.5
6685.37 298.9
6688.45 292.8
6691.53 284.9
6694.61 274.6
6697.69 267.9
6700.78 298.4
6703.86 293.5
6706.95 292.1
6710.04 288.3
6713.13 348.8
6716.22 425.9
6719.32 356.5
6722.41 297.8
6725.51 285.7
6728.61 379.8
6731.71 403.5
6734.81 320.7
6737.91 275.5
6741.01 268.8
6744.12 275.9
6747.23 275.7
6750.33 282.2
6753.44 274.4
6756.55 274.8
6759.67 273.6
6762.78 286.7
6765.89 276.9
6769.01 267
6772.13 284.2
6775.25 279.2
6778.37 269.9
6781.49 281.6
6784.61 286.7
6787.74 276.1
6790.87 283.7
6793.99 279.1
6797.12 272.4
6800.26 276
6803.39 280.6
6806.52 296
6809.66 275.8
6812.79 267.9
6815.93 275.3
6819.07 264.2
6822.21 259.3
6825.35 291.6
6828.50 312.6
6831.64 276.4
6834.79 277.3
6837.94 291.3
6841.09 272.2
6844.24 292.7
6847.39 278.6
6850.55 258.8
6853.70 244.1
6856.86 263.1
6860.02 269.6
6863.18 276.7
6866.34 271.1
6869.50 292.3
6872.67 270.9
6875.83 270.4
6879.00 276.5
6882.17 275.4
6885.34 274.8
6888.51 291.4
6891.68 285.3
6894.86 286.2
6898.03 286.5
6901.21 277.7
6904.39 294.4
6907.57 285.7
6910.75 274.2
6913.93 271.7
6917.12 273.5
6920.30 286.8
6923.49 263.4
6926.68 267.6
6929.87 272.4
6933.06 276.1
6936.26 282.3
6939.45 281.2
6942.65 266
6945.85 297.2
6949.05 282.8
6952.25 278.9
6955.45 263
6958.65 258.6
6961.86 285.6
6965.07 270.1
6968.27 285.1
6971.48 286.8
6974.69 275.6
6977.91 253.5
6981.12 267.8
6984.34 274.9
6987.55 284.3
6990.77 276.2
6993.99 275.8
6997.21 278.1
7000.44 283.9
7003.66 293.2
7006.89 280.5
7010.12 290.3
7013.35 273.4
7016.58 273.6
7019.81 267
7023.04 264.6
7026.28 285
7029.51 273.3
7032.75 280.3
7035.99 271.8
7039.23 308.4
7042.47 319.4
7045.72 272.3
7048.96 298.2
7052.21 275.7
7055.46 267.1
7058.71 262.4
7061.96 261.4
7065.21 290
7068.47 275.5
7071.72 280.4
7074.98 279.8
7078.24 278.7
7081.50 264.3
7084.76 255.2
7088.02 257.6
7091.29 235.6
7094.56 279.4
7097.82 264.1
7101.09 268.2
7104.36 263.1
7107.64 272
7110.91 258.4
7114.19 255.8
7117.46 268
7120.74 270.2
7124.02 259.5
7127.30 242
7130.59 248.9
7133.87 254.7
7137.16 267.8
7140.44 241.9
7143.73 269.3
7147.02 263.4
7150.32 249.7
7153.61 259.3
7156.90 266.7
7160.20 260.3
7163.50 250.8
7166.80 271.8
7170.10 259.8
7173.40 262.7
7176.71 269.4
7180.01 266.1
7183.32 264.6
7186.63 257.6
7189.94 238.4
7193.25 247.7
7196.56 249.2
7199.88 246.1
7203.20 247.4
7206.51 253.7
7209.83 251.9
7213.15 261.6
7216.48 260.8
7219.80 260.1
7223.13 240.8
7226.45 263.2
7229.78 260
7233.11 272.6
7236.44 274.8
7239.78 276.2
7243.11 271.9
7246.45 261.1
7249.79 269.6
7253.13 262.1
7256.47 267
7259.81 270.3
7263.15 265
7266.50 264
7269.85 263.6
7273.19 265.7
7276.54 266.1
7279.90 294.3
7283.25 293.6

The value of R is 277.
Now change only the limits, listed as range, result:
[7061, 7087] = 273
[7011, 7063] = 279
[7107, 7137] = 259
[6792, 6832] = 279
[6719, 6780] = 294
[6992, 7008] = 282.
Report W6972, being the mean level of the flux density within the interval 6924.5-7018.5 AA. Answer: 277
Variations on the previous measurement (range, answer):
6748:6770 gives 277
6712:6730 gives 349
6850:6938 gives 276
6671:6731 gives 310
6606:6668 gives 284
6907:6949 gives 277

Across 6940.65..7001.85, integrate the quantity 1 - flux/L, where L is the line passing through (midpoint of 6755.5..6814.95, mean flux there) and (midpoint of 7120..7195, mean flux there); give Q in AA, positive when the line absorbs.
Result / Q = -1.8 AA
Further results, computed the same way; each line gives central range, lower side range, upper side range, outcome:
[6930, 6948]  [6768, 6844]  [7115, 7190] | -0.5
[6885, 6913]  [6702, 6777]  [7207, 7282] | 0.7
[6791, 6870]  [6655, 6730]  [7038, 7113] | 4.0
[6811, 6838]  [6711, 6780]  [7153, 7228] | 1.5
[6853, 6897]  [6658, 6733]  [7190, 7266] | 2.3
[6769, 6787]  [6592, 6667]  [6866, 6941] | 0.2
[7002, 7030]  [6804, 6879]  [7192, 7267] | -0.9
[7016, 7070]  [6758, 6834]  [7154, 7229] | -2.9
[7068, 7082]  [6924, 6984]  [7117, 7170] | -0.6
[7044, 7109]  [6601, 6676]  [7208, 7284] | 0.4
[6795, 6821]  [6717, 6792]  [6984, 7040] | 1.4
